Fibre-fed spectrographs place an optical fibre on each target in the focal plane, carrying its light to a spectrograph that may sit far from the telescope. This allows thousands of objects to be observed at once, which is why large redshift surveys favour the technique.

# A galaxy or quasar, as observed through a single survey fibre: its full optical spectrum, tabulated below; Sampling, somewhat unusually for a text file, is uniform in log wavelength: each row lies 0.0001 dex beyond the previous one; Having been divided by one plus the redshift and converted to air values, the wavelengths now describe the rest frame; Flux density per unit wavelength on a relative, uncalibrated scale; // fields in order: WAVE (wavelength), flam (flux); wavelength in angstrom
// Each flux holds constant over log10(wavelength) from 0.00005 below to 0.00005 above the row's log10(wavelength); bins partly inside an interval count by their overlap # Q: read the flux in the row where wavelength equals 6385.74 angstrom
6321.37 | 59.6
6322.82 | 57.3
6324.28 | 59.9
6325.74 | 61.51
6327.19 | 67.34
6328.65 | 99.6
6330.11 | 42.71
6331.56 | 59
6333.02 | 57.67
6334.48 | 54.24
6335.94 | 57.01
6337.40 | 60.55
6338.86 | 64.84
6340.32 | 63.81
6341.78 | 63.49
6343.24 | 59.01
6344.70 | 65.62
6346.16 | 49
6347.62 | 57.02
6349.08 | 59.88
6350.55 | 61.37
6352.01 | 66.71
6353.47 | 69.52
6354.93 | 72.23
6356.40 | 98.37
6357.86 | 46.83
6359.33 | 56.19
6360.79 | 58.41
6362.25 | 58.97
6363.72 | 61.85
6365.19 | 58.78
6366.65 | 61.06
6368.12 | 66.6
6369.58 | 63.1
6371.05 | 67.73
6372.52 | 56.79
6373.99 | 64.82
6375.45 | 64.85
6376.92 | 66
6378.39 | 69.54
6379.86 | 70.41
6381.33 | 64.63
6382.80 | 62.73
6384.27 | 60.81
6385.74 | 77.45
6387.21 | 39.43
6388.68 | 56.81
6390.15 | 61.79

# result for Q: 77.45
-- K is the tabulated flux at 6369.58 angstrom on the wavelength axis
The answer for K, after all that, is 63.1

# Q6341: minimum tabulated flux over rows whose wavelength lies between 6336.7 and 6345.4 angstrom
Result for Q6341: 59.01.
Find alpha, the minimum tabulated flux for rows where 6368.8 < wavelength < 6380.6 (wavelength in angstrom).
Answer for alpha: 56.79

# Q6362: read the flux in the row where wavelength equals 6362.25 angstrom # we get 58.97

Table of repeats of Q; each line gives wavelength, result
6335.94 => 57.01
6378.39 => 69.54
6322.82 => 57.3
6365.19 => 58.78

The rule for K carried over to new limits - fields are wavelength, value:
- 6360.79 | 58.41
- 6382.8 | 62.73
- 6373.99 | 64.82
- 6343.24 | 59.01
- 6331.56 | 59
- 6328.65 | 99.6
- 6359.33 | 56.19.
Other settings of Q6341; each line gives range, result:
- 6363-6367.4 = 58.78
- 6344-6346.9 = 49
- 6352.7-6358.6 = 46.83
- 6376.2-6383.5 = 62.73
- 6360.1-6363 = 58.41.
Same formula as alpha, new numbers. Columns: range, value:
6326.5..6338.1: 42.71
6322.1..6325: 57.3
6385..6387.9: 39.43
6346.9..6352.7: 57.02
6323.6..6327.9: 59.9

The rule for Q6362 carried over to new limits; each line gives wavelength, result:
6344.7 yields 65.62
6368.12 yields 66.6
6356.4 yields 98.37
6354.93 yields 72.23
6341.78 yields 63.49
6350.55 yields 61.37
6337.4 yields 60.55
